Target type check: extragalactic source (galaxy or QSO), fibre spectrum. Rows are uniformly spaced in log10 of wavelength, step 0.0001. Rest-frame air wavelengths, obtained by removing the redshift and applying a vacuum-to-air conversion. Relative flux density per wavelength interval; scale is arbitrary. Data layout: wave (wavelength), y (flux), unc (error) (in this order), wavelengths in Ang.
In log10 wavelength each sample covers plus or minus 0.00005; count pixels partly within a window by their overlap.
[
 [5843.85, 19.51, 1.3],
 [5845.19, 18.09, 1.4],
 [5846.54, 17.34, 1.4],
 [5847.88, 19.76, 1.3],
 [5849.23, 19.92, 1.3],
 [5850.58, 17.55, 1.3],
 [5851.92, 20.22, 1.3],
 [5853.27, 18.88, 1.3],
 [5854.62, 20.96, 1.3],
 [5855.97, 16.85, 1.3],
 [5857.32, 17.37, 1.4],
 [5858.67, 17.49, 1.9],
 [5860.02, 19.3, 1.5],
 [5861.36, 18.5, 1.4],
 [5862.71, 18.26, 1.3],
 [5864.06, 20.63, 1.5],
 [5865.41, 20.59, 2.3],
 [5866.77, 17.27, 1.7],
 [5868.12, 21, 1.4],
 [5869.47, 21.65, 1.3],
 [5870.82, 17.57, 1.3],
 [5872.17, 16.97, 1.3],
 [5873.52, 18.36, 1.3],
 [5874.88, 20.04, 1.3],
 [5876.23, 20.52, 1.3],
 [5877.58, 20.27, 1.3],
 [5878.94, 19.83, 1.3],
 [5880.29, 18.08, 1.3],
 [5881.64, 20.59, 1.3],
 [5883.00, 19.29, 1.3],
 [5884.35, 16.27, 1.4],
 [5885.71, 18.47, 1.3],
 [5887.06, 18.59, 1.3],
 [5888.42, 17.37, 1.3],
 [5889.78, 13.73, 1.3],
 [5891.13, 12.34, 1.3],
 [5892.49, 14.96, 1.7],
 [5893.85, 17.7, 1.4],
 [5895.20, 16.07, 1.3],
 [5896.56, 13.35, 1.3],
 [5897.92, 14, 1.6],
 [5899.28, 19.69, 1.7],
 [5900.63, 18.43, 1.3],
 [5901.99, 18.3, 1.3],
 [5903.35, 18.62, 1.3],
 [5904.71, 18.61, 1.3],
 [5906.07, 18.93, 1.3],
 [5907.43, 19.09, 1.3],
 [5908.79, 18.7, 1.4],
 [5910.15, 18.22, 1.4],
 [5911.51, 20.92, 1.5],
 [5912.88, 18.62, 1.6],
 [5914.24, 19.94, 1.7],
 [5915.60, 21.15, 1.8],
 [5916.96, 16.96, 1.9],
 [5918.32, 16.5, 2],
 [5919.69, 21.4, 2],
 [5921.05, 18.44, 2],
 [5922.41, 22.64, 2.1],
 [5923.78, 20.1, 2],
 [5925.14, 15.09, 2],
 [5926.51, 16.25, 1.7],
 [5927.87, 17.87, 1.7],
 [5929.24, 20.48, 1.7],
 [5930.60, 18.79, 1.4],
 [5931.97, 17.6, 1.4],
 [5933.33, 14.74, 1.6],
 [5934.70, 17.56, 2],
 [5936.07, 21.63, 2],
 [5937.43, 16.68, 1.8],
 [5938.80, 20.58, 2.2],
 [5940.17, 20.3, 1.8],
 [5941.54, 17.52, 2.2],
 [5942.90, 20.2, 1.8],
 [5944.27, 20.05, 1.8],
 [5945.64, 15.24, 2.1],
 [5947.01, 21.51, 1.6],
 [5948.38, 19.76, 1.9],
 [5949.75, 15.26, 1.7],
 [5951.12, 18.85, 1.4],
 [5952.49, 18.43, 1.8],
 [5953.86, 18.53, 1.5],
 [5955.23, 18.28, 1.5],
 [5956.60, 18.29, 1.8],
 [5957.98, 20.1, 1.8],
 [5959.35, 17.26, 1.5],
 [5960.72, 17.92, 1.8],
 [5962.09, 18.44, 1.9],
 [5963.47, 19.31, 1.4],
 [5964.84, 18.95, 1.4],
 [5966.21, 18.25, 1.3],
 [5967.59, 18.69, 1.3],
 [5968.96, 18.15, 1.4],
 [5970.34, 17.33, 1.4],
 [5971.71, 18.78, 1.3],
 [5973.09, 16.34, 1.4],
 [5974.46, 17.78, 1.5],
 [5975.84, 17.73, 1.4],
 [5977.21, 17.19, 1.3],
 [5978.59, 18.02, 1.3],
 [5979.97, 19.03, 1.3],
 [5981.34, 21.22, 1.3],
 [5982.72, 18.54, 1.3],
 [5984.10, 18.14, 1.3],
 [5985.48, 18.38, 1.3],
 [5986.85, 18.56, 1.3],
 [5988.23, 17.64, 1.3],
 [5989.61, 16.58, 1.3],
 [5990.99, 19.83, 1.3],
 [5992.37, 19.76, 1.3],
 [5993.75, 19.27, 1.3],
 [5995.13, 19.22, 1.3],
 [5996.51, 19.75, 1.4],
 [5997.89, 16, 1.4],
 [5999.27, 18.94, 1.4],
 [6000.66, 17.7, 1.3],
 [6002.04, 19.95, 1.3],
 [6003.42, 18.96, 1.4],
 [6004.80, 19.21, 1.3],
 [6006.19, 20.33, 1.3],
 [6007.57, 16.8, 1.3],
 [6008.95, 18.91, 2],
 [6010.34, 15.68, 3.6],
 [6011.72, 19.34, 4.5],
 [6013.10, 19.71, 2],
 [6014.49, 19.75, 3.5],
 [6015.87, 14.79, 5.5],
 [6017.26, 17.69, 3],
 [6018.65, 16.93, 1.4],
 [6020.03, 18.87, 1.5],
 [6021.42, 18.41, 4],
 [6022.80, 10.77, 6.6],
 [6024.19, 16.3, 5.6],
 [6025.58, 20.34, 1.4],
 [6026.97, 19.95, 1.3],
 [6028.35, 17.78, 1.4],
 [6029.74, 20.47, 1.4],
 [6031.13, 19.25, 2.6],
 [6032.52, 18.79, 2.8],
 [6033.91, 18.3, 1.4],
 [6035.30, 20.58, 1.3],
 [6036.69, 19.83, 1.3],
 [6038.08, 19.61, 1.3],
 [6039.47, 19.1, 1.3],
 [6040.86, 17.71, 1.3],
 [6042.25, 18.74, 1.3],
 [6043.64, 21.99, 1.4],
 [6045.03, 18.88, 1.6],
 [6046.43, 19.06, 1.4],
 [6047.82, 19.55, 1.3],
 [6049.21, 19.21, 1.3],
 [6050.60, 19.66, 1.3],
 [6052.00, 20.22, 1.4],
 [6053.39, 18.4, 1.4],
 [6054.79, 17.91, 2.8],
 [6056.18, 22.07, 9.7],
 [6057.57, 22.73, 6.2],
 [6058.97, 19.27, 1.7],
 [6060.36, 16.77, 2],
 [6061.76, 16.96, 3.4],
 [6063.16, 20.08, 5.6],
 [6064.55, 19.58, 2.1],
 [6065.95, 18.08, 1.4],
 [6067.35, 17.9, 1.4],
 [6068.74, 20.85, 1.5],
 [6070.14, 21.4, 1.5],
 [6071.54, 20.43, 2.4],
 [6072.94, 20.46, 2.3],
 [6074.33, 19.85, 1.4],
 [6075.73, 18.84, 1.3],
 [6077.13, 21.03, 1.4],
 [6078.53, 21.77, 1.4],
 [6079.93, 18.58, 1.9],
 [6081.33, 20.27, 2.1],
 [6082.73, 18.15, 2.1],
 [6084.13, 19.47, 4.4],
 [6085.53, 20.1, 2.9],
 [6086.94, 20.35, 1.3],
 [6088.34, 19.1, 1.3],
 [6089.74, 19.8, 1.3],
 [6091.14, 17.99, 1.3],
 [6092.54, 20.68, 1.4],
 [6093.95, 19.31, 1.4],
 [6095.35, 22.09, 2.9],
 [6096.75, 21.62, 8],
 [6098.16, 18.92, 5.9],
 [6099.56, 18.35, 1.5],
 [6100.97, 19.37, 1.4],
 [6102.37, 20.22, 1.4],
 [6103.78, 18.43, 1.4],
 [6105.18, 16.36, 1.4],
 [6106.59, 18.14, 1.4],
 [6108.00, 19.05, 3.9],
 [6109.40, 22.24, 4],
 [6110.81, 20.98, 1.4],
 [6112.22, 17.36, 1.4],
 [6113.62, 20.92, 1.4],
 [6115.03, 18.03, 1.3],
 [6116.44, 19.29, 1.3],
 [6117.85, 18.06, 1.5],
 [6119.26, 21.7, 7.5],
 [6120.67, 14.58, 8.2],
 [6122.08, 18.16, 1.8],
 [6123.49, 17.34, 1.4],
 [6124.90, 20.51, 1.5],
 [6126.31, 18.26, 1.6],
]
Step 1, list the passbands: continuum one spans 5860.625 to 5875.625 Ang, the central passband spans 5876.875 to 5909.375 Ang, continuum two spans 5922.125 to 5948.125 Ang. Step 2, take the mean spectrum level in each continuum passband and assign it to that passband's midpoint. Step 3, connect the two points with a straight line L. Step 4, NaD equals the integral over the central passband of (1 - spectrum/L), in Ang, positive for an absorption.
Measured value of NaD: 2.4 Ang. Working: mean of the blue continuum 19.2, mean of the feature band 17.6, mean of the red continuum 18.6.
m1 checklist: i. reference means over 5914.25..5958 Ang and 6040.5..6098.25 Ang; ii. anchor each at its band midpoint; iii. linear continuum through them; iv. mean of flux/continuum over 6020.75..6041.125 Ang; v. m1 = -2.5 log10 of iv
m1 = 0.05 mag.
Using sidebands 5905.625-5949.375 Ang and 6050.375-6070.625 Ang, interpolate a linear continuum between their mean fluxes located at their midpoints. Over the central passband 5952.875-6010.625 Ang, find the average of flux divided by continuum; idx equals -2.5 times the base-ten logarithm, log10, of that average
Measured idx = 0.04 mag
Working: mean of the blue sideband 18.8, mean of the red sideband 19.4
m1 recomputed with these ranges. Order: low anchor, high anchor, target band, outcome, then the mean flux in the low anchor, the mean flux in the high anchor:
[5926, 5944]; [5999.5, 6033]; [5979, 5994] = -0.03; 18.5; 18.2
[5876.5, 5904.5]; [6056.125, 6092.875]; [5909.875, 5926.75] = -0.08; 17.4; 19.7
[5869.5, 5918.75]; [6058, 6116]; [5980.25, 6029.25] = 0.03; 18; 19.5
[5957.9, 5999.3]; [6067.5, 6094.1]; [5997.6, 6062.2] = 0.03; 18.4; 19.9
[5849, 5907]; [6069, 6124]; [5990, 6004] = 0.00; 18.2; 19.5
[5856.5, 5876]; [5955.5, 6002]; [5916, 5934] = 0.02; 19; 18.4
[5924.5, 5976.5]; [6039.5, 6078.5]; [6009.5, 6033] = 0.07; 18.3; 19.6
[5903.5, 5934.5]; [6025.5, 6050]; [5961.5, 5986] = 0.04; 18.7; 19.4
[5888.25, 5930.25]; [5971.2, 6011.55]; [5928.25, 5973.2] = -0.02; 17.9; 18.4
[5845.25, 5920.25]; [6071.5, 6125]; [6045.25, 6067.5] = 0.00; 18.4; 19.4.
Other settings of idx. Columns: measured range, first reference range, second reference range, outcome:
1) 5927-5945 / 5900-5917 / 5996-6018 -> 0.005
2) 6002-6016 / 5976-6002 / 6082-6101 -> 0.011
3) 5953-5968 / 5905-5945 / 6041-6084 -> 0.029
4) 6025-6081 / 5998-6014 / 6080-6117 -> -0.029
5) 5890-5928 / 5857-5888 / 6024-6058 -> 0.070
